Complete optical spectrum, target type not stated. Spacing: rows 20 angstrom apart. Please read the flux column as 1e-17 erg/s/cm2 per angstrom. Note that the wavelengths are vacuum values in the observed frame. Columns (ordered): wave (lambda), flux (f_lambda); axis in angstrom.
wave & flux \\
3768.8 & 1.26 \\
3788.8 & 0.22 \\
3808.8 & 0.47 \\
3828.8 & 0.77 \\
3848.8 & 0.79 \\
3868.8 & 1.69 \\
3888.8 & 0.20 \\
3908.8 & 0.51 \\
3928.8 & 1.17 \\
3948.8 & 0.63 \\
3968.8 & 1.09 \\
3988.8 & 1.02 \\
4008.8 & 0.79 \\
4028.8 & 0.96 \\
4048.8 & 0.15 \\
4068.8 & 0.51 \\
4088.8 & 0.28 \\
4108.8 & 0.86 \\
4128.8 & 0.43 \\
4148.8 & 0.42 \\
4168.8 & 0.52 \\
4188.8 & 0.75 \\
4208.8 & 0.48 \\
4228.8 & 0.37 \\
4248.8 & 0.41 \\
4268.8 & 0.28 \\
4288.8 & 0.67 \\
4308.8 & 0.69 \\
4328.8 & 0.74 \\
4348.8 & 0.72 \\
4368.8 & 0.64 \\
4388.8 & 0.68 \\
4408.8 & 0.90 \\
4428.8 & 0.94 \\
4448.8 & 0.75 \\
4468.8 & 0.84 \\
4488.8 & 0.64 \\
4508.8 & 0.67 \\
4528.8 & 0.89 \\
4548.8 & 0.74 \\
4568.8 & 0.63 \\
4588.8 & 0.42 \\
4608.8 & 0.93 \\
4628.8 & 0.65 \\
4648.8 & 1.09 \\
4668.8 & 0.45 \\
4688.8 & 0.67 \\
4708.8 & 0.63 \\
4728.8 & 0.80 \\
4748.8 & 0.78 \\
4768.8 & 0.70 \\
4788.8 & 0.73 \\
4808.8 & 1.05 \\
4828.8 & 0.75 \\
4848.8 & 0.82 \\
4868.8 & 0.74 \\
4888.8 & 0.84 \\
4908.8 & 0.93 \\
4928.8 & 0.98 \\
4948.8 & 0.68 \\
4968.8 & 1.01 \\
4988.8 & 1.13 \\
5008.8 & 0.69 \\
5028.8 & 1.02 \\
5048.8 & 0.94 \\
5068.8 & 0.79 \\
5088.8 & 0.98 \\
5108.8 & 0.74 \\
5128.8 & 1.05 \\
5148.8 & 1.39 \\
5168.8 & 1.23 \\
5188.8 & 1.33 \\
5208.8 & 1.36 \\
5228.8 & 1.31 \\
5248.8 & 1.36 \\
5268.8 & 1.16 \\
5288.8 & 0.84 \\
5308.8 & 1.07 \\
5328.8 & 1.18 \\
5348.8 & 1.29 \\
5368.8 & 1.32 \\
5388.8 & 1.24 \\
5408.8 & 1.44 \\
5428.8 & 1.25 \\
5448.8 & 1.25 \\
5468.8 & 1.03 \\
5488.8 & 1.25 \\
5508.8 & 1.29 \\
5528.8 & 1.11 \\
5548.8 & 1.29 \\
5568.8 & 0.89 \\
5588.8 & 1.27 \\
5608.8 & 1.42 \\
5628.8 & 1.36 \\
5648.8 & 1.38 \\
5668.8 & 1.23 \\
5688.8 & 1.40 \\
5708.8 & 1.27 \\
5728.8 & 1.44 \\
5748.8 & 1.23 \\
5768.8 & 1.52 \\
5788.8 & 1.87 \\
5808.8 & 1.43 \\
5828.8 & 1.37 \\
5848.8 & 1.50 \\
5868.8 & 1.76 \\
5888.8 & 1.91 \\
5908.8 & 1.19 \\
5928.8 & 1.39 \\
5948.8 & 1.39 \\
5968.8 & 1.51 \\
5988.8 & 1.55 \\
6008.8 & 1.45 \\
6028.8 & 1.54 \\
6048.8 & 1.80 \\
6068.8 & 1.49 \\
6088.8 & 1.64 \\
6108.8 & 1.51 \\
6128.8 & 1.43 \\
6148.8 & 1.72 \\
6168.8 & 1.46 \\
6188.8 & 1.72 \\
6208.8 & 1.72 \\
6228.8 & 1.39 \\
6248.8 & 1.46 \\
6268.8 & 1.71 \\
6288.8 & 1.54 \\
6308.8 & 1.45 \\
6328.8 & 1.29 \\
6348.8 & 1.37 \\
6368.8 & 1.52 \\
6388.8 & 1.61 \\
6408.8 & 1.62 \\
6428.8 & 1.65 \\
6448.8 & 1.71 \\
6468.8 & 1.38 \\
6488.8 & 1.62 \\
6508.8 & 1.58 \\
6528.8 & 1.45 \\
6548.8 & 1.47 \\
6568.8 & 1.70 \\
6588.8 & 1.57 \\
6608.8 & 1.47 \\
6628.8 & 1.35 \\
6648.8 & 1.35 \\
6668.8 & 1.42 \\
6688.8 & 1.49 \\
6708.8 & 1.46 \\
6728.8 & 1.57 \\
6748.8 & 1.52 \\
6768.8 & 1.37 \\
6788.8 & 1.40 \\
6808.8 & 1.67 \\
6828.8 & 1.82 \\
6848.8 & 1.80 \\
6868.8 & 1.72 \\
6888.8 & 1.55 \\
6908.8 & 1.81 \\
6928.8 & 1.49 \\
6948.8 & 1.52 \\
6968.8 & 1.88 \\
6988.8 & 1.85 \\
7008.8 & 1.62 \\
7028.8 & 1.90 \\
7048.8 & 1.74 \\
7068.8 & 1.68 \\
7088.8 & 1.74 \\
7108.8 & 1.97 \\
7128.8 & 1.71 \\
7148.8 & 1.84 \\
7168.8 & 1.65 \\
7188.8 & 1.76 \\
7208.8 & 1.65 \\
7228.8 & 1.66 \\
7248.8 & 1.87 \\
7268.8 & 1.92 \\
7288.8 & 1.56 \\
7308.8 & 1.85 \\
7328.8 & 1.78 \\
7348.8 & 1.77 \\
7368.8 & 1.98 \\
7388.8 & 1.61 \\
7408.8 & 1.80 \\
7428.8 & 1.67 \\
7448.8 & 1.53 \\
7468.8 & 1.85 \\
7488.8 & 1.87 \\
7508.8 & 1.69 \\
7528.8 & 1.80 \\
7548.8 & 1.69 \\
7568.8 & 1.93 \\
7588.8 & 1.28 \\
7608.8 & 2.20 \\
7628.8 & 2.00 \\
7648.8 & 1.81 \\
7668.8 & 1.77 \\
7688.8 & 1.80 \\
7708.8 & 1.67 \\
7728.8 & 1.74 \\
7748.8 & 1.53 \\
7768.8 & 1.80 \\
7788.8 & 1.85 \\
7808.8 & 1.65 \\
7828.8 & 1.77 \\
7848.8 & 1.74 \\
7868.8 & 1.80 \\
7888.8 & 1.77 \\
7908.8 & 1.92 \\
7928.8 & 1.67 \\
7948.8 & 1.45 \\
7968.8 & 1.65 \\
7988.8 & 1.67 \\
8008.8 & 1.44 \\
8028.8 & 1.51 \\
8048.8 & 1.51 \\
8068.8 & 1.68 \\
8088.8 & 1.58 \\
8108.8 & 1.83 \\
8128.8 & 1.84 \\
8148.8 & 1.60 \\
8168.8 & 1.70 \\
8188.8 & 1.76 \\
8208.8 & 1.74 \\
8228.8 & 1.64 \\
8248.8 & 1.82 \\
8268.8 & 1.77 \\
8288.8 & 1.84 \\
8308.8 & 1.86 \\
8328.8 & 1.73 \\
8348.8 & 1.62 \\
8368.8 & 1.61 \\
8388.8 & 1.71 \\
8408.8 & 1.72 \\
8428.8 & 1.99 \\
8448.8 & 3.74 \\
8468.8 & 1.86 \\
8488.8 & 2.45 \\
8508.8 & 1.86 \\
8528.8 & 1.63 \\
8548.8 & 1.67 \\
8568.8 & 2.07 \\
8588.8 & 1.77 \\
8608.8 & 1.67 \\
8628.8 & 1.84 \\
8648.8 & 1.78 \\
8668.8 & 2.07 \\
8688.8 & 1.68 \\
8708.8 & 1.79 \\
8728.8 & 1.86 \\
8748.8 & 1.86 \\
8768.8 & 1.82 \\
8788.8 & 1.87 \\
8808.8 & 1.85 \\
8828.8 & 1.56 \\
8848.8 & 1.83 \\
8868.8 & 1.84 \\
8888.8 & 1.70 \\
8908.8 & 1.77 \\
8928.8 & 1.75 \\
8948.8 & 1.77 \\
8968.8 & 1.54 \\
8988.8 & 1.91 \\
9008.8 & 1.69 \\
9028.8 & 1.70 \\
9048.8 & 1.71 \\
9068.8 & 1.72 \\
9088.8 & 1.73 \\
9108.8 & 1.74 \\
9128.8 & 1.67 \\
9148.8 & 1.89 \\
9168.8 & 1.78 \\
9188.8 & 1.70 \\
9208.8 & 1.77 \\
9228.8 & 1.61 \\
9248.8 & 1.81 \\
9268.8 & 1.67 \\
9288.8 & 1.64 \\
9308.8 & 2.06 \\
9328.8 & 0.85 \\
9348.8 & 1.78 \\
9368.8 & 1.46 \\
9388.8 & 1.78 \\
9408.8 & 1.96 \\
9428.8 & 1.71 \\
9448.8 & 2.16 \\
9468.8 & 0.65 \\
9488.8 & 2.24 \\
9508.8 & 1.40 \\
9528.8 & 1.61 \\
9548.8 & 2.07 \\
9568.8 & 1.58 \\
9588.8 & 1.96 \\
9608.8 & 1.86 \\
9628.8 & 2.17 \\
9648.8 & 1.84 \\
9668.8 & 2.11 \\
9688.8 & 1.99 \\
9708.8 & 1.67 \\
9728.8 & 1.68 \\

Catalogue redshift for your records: 0.29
